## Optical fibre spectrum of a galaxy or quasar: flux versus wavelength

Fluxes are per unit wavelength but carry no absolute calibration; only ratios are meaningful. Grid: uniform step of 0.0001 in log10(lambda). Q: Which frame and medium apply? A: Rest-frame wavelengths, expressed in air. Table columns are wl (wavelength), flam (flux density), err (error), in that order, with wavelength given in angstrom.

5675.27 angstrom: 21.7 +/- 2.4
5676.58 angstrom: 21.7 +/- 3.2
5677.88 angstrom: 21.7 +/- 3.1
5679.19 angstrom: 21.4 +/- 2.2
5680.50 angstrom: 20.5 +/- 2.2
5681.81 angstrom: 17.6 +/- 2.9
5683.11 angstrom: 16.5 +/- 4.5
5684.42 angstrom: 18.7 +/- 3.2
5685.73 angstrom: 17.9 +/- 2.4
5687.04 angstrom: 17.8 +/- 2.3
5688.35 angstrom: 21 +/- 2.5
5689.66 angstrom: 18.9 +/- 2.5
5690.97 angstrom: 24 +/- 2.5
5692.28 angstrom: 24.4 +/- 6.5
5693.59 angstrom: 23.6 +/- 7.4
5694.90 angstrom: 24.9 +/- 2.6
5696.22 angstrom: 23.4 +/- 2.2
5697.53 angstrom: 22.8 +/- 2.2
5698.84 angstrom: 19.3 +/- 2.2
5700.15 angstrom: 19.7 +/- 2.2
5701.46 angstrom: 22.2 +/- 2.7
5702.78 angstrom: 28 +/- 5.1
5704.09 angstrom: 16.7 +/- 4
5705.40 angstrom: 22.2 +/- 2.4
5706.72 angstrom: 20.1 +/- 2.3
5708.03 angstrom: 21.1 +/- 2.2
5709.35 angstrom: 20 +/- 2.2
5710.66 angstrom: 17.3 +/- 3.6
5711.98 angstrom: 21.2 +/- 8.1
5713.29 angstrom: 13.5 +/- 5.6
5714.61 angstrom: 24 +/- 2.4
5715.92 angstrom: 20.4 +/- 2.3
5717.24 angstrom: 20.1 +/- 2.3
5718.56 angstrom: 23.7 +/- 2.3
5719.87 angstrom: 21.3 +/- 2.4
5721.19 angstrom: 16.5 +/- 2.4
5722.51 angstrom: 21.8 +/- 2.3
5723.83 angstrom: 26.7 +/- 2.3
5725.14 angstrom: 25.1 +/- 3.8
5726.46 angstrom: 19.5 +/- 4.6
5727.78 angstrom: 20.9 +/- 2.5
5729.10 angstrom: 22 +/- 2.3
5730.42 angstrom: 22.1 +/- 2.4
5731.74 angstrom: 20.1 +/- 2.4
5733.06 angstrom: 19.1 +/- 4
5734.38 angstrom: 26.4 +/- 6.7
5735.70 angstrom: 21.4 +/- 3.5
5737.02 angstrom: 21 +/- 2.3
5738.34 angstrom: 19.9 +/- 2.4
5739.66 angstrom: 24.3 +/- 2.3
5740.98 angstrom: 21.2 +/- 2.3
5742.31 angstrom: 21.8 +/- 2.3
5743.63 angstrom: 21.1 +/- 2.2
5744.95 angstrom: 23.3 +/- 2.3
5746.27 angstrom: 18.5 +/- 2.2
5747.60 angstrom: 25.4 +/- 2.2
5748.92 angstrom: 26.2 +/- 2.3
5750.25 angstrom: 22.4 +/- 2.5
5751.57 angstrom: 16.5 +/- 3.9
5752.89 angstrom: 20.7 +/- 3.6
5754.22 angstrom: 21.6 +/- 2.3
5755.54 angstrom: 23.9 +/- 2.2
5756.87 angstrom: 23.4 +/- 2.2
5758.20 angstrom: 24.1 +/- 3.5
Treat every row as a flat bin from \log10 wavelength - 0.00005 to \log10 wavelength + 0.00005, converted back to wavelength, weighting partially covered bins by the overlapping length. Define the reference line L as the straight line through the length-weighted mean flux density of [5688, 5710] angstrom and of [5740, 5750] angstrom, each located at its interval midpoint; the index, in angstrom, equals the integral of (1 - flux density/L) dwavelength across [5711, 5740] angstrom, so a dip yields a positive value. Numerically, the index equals 1.2 angstrom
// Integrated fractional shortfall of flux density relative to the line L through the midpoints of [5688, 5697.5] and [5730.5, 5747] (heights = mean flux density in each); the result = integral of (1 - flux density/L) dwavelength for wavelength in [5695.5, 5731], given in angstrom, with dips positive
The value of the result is 1.8 angstrom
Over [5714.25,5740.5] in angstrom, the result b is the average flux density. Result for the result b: 21.8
